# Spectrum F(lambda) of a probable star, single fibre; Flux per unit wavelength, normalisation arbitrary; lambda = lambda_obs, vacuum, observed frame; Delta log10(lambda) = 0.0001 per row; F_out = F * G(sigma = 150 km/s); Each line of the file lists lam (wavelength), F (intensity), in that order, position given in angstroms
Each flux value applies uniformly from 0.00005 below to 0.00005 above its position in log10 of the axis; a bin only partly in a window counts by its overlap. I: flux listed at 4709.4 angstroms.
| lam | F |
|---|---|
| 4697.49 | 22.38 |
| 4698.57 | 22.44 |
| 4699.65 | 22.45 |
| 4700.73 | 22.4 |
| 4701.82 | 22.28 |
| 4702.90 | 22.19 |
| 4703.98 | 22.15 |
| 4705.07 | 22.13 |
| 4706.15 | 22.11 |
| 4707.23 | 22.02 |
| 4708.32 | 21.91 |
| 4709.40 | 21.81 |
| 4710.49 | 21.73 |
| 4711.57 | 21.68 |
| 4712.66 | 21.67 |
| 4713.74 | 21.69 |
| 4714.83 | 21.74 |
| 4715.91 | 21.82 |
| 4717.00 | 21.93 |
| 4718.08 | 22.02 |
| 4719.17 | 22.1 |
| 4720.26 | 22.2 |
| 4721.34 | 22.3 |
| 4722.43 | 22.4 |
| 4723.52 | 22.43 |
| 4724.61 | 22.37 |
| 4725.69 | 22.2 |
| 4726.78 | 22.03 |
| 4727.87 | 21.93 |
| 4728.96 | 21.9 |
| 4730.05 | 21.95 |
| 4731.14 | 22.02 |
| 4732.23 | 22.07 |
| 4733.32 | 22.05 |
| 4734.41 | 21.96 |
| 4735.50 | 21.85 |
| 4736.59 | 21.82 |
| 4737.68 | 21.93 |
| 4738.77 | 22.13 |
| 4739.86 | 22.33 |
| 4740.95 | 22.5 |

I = 21.81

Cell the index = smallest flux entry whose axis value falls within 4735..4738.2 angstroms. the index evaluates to 21.82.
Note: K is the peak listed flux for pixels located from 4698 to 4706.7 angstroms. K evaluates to 22.45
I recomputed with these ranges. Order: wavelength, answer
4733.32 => 22.05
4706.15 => 22.11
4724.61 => 22.37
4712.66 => 21.67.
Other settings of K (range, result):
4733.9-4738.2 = 21.96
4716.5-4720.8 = 22.2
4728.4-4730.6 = 21.95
